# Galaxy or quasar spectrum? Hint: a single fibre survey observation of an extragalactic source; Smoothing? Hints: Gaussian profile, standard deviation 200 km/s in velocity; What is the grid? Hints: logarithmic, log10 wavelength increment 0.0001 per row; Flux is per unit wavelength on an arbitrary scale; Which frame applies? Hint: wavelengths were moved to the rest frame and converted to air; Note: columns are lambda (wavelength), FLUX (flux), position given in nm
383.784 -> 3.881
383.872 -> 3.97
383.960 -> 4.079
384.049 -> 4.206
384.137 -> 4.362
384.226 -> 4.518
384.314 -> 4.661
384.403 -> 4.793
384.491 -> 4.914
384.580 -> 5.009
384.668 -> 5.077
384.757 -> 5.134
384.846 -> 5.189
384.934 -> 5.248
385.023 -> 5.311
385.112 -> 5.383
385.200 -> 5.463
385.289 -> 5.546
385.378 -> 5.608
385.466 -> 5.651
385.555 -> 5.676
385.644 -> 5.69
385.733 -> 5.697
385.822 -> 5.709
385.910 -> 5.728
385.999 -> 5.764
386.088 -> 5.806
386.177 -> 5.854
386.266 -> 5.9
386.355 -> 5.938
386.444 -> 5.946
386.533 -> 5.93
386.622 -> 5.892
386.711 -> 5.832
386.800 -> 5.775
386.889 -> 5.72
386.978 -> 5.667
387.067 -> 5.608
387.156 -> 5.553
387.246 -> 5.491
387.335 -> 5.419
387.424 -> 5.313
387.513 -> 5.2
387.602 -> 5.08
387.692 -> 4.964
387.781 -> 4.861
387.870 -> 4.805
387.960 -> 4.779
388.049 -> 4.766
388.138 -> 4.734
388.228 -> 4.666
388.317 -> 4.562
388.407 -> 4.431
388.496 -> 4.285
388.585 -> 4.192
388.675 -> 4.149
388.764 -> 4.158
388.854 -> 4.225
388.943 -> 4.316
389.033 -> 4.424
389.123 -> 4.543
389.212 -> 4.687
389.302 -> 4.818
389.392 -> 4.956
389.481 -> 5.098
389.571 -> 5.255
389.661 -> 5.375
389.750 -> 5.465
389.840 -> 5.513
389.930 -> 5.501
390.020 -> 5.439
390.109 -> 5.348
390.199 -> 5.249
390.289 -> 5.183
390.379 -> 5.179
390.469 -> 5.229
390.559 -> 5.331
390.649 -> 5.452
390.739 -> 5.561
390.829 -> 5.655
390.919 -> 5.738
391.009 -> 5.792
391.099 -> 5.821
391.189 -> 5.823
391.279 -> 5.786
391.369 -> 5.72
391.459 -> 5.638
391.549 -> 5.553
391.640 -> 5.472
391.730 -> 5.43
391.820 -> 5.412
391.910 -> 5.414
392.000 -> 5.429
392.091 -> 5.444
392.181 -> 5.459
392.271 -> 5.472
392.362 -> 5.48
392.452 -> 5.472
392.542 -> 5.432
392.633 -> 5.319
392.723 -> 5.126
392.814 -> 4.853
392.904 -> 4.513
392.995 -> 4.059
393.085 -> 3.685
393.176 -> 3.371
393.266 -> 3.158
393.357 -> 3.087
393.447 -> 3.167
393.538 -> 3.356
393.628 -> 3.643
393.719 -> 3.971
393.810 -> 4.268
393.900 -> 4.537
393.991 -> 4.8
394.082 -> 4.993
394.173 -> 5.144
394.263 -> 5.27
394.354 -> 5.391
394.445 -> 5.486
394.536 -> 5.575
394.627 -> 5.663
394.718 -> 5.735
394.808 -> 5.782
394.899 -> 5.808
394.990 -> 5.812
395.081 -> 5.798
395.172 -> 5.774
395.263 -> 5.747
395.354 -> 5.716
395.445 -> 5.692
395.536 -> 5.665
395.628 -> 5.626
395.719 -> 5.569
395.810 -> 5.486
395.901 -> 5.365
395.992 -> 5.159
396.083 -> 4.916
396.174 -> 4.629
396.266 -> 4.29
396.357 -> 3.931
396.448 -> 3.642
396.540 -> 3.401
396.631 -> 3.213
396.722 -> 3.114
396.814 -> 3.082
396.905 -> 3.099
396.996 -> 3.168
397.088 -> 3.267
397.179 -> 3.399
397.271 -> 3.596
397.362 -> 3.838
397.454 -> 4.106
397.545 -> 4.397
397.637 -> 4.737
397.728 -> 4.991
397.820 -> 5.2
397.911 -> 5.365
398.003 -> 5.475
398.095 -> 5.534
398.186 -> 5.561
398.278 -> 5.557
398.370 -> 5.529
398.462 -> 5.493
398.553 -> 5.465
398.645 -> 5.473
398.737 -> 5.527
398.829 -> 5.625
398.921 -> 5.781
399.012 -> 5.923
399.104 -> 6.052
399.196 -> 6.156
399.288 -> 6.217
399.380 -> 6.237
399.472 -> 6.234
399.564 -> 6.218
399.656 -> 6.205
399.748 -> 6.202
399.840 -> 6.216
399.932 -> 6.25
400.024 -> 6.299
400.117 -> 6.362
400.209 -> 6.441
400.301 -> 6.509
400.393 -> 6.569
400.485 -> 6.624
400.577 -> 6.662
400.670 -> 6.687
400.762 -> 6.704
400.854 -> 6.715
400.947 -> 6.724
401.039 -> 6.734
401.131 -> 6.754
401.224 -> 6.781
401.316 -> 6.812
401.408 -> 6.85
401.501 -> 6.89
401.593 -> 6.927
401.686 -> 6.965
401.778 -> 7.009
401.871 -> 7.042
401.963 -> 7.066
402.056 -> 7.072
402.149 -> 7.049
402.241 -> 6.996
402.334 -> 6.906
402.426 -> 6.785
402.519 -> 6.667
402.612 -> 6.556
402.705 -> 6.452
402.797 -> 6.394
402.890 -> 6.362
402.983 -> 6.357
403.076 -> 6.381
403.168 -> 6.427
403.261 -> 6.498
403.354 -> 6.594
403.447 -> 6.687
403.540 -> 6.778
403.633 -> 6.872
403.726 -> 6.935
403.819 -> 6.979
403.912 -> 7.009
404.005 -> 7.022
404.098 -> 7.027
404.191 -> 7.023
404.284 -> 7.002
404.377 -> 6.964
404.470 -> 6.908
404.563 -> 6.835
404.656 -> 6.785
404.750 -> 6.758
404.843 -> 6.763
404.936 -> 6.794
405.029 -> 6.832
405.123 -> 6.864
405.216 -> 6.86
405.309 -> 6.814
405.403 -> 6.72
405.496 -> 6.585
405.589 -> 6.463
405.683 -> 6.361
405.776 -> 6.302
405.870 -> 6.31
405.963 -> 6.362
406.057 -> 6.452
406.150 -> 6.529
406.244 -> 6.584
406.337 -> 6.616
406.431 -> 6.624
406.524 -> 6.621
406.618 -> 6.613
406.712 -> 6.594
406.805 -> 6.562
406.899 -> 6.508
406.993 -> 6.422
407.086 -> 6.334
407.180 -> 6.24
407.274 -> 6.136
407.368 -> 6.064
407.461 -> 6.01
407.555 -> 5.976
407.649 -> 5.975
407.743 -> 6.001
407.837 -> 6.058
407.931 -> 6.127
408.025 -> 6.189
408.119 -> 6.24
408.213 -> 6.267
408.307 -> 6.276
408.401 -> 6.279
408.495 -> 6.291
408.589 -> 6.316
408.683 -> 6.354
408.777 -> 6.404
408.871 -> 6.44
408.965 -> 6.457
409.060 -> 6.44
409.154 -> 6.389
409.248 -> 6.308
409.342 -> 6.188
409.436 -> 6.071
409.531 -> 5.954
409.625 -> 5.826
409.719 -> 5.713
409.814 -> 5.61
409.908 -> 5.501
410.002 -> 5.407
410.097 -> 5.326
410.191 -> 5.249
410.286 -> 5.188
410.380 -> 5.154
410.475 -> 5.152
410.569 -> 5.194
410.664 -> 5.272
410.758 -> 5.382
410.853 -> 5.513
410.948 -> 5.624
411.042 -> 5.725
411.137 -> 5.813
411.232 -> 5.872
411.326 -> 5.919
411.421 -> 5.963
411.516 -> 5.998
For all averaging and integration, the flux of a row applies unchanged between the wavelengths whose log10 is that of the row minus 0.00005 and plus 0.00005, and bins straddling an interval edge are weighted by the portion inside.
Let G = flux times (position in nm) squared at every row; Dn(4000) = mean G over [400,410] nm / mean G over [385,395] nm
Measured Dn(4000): 1.37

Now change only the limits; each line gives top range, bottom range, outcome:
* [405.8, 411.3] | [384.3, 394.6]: 1.30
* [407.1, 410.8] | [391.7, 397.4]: 1.36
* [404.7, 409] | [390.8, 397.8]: 1.42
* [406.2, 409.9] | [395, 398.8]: 1.39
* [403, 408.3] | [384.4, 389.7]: 1.39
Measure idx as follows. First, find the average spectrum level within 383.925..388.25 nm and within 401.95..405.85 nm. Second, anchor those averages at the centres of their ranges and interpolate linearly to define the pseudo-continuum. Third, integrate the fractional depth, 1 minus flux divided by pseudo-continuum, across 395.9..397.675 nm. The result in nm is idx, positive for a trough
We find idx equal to 0.66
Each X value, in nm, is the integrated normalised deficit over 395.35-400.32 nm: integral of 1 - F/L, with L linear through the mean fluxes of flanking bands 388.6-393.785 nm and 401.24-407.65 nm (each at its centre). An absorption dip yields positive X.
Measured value 0.605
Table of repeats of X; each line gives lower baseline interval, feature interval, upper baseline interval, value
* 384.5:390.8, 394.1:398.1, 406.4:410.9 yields 0.54 nm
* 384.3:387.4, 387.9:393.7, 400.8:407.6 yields 0.91 nm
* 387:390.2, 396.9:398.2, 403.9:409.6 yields 0.30 nm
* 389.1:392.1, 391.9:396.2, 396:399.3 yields 0.03 nm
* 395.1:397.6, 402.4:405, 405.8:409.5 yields -0.50 nm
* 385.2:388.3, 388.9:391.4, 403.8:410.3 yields 0.15 nm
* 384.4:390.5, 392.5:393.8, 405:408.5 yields 0.35 nm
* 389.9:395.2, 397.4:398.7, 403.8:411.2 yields 0.08 nm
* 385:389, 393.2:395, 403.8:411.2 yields 0.29 nm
